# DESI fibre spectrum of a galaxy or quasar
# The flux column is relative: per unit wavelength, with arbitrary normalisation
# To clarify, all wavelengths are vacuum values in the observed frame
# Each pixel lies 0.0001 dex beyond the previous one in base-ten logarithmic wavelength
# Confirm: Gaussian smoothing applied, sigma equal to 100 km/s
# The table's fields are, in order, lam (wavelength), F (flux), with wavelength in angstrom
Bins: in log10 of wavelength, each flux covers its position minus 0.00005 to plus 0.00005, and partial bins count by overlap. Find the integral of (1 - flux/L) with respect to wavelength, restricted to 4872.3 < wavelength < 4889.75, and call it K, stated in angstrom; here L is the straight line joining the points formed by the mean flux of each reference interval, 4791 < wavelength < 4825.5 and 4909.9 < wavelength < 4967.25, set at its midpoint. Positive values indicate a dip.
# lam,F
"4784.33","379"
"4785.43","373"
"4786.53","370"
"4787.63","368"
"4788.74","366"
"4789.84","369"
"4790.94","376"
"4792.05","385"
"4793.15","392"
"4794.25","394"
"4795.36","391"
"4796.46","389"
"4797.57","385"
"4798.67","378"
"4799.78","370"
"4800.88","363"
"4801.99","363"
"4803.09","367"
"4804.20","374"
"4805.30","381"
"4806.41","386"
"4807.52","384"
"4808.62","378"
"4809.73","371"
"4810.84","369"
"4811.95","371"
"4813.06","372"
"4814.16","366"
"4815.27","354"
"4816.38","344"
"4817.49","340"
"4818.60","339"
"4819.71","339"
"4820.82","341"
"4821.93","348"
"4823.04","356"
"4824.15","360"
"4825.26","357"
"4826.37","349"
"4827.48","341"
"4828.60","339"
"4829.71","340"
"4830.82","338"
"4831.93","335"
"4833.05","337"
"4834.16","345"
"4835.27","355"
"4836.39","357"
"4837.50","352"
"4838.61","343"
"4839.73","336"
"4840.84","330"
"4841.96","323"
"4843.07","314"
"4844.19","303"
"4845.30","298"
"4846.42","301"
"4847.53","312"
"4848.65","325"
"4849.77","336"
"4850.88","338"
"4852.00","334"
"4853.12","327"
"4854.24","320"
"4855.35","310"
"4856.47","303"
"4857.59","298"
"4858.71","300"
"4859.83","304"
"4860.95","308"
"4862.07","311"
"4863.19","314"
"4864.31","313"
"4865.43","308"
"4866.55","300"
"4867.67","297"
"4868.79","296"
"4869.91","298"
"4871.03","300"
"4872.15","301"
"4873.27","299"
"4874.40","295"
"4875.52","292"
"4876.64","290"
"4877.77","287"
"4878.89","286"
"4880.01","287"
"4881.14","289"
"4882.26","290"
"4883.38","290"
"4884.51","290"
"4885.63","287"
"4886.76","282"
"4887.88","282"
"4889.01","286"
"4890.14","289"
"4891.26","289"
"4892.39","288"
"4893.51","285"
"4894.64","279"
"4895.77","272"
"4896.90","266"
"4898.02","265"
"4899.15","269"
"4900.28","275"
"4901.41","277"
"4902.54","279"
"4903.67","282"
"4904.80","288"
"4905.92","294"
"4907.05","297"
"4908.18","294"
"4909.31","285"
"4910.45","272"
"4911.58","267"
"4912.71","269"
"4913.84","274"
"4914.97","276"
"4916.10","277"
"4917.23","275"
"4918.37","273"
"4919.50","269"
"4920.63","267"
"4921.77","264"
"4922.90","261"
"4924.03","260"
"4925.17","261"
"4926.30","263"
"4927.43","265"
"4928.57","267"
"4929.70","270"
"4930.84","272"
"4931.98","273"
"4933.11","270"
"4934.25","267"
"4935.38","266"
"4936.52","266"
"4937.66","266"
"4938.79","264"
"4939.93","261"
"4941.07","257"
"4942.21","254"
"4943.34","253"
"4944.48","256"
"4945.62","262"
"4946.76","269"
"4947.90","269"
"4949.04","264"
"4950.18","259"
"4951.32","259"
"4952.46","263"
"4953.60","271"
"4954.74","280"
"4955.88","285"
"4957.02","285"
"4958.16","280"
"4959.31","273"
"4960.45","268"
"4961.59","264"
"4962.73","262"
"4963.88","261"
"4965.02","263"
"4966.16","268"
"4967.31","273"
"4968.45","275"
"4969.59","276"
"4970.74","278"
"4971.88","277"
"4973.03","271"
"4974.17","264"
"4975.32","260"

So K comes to 1.3 angstrom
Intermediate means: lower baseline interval 368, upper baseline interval 267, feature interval 289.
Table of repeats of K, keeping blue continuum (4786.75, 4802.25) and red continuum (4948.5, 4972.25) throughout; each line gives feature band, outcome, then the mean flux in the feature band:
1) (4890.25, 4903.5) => 1.5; 277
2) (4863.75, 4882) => 1.7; 296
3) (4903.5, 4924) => 1.7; 276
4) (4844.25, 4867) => 1.7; 313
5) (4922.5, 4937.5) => 1.2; 266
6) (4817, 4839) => 0.6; 346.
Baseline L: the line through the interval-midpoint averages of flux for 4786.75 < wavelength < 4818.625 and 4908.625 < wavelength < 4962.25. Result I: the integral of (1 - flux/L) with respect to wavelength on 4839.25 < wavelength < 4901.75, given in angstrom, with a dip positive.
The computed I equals 3.9 angstrom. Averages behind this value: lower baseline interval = 372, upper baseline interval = 268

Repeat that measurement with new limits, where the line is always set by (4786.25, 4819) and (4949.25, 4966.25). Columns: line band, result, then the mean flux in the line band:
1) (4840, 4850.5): 0.8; 317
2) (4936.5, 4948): 0.8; 261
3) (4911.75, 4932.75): 1.7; 269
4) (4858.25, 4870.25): 1.0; 305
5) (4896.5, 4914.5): 1.5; 278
